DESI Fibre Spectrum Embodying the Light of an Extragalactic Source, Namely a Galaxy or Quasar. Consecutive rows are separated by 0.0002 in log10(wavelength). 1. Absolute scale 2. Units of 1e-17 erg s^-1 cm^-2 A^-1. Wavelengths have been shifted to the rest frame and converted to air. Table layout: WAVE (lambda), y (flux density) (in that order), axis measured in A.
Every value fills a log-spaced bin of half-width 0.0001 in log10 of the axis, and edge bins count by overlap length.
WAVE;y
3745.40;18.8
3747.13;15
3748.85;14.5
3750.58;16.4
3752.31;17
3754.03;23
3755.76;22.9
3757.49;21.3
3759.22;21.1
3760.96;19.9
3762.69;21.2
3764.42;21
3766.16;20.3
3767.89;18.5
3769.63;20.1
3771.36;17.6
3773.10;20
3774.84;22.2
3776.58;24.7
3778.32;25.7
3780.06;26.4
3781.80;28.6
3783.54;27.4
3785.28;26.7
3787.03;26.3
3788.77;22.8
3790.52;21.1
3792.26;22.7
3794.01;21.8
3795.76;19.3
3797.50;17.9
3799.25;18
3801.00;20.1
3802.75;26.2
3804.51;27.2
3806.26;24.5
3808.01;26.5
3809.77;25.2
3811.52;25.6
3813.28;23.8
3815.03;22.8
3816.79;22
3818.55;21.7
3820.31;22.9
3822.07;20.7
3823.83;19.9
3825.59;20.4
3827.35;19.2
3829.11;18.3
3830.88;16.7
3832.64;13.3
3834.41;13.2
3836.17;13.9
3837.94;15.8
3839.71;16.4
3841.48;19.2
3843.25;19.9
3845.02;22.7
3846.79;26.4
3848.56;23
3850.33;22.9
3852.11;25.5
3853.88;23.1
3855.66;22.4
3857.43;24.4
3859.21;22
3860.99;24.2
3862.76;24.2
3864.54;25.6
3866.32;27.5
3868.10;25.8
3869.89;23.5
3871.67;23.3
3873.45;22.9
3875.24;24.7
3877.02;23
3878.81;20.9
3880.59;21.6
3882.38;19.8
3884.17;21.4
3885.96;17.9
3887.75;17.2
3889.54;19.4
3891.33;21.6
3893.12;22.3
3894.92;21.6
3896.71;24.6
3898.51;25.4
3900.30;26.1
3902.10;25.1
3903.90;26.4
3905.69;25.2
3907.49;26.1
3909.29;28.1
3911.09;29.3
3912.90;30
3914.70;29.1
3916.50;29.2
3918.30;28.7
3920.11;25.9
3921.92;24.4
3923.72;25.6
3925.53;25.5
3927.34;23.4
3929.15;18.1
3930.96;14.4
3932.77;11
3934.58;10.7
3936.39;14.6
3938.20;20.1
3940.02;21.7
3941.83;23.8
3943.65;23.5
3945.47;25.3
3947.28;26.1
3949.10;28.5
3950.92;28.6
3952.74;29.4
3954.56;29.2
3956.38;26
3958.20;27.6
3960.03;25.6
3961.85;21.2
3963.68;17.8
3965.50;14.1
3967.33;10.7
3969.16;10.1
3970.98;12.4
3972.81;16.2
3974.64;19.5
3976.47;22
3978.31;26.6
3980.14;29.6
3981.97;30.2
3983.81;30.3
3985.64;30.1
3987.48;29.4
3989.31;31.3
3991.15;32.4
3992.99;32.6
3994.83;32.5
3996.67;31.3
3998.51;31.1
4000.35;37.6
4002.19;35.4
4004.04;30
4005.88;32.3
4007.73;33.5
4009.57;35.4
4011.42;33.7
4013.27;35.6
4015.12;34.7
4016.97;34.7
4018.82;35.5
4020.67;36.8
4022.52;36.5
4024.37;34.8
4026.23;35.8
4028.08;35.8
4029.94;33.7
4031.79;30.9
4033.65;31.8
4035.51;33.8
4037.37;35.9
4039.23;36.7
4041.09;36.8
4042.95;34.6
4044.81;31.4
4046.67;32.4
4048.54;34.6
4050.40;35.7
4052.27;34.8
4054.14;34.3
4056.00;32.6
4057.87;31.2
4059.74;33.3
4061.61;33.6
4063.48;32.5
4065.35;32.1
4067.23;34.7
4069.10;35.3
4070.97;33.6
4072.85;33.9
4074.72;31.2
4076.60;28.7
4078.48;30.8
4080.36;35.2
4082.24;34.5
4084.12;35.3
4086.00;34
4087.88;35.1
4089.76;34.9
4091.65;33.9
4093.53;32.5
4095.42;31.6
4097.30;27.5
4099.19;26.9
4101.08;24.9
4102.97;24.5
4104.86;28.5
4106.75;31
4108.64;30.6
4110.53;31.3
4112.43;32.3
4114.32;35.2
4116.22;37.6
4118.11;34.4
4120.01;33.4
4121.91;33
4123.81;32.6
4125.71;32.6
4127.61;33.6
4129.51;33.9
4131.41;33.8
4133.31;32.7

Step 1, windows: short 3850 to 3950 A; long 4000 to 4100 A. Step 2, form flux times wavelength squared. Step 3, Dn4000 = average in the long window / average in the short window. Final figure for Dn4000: 1.56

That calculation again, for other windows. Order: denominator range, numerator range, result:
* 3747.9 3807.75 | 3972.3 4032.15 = 1.63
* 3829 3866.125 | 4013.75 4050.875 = 1.83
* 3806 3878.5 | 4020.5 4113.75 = 1.68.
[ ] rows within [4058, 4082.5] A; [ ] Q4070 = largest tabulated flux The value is 35.3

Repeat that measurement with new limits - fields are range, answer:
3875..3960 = 30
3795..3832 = 27.2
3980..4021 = 37.6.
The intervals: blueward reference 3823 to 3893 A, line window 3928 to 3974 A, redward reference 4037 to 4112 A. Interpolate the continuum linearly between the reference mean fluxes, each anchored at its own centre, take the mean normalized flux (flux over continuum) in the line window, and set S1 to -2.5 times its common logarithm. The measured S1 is 0.27 mag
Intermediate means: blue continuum 21.1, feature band 20.3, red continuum 32.5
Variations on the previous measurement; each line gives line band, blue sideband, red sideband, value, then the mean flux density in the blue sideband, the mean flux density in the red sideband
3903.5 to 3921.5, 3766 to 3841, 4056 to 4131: -0.088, 21.5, 32.4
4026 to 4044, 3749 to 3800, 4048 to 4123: -0.125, 21.7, 32.5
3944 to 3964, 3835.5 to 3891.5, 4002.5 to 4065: 0.091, 22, 34.1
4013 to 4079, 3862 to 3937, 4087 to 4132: -0.163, 23.1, 31.9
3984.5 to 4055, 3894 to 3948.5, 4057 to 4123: -0.180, 23.7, 32.3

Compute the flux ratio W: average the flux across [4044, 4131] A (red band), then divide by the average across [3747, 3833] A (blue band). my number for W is 1.5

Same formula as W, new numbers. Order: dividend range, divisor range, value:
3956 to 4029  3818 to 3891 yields 1.36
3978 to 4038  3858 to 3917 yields 1.38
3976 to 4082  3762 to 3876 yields 1.49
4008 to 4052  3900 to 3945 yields 1.48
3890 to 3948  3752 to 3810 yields 1.04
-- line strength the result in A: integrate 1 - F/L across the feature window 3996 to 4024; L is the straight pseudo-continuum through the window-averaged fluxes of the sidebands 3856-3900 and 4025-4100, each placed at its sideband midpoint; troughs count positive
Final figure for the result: -3.7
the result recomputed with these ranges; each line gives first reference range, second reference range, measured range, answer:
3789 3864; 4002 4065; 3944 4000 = 9.24 A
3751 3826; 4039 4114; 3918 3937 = 5.02 A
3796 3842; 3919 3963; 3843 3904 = -4.40 A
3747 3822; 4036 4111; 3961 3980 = 7.45 A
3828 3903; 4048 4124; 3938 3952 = 0.32 A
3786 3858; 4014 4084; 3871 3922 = 2.70 A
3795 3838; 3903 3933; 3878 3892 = 2.18 A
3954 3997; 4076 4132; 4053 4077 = -2.55 A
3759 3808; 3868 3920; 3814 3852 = 5.80 A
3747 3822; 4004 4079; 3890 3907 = 1.98 A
